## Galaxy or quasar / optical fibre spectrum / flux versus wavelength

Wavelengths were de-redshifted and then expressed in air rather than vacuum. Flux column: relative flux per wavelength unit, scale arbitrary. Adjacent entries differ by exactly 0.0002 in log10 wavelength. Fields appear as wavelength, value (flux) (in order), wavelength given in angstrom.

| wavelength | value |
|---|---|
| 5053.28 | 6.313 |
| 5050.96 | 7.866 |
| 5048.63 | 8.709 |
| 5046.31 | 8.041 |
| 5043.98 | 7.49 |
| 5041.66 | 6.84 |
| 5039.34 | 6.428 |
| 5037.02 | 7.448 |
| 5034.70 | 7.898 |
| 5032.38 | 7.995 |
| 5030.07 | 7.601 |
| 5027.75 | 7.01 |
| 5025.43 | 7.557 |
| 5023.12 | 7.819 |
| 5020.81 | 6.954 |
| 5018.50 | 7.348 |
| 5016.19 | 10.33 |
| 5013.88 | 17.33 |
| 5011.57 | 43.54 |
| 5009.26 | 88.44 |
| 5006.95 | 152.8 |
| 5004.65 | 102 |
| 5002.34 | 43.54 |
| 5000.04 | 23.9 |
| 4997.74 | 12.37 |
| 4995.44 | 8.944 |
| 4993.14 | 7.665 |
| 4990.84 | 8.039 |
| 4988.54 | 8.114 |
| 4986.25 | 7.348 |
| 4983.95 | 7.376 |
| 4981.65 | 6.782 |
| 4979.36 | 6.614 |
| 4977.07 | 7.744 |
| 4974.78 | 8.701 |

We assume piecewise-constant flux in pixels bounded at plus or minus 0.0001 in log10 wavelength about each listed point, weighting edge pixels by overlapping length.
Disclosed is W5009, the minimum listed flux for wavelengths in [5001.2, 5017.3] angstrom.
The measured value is 10.33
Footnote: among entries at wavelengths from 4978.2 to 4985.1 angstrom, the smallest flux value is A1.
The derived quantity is 6.614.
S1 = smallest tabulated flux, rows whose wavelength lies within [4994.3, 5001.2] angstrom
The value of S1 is 8.944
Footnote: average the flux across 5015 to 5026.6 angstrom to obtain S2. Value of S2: 8.03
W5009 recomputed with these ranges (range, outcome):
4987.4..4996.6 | 7.665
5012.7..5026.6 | 6.954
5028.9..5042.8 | 6.428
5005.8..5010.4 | 88.44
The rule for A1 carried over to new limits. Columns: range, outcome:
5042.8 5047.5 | 7.49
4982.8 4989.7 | 7.348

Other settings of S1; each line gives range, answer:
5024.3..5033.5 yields 7.01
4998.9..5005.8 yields 23.9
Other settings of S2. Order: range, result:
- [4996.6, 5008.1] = 67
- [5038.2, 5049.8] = 7.5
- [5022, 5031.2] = 7.49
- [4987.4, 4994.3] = 7.94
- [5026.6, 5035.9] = 7.63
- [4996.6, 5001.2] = 18.2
